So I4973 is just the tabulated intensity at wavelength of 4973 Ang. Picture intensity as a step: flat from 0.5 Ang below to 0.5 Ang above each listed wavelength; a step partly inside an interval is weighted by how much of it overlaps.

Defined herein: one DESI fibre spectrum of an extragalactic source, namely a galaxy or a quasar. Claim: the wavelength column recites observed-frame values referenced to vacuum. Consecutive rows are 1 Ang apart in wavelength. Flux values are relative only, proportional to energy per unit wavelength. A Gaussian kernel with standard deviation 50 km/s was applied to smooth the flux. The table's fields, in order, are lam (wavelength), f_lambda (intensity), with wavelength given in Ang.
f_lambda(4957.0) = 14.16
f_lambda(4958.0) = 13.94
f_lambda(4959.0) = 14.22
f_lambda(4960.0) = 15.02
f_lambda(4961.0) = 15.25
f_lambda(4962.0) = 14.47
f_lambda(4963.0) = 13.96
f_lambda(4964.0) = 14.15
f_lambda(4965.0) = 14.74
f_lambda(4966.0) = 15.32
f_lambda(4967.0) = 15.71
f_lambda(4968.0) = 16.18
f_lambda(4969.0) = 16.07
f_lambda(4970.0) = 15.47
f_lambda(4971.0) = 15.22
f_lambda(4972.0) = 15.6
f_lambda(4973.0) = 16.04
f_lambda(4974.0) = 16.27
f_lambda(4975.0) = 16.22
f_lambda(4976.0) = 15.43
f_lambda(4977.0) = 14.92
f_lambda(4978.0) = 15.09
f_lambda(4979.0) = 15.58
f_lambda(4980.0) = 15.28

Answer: 16.04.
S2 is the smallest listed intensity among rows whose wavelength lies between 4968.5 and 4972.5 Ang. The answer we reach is 15.22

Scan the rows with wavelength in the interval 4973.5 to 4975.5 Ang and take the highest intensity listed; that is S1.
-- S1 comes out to 16.27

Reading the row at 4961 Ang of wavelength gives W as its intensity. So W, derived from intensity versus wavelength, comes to 15.25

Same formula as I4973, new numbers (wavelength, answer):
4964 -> 14.15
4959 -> 14.22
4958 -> 13.94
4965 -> 14.74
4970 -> 15.47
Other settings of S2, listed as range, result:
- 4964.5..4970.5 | 14.74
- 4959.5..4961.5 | 15.02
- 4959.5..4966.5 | 13.96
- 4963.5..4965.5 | 14.15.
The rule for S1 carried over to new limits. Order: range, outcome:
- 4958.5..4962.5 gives 15.25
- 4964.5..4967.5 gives 15.71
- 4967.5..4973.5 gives 16.18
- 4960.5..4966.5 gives 15.32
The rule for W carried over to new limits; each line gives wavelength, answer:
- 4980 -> 15.28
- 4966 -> 15.32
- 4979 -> 15.58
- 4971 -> 15.22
